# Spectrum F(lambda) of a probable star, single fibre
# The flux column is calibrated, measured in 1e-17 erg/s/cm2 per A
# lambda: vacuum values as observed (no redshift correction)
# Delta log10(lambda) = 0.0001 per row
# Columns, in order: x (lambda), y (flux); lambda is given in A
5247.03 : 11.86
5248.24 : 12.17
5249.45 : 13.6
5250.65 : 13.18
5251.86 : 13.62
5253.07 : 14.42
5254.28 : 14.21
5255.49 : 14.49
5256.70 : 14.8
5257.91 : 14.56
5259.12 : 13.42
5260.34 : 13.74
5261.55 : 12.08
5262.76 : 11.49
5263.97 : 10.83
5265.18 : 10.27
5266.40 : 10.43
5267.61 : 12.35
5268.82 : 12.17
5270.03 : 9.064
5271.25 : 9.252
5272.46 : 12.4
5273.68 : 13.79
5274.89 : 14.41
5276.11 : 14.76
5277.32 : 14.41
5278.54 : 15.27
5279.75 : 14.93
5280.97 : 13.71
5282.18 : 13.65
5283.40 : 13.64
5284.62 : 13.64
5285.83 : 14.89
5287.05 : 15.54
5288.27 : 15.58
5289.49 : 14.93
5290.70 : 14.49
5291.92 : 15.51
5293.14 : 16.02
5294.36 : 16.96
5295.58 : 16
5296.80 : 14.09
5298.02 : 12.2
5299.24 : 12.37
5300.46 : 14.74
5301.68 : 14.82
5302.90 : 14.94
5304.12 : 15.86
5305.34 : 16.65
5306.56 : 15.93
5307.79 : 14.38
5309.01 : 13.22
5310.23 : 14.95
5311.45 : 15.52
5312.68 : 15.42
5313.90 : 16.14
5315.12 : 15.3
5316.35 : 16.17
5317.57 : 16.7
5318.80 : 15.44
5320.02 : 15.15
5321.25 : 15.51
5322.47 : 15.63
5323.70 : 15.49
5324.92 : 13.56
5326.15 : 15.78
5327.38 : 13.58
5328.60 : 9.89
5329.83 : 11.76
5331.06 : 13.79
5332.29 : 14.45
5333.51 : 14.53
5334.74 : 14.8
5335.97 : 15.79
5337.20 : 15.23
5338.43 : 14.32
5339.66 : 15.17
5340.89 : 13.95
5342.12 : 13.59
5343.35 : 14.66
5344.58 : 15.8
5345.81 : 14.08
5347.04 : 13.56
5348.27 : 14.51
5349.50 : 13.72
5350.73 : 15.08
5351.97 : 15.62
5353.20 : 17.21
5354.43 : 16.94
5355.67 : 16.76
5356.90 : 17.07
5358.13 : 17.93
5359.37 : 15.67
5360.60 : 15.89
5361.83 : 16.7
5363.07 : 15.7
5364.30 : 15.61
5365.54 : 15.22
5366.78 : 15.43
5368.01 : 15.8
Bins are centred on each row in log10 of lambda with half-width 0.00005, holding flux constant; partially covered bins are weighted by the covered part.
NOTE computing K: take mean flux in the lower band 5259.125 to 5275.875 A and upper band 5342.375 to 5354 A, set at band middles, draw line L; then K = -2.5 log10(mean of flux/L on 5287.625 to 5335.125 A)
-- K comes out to -0.10 mag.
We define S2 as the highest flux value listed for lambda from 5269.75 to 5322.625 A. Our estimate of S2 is 16.96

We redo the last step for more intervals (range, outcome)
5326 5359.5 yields 17.93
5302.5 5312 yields 16.65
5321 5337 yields 15.79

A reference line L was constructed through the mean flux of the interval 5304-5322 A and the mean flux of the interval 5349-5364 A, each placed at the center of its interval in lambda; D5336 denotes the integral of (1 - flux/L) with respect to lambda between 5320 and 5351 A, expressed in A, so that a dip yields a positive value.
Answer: 3.0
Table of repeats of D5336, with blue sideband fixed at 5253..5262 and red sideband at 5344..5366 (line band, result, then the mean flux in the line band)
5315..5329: 0.2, 14.9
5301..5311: -0.2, 15.1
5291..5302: -0.1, 14.7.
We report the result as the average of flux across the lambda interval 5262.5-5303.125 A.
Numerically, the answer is 13.6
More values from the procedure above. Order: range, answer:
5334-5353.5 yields 14.8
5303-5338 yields 14.9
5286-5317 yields 15.1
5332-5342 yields 14.7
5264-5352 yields 14.3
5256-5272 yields 11.9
